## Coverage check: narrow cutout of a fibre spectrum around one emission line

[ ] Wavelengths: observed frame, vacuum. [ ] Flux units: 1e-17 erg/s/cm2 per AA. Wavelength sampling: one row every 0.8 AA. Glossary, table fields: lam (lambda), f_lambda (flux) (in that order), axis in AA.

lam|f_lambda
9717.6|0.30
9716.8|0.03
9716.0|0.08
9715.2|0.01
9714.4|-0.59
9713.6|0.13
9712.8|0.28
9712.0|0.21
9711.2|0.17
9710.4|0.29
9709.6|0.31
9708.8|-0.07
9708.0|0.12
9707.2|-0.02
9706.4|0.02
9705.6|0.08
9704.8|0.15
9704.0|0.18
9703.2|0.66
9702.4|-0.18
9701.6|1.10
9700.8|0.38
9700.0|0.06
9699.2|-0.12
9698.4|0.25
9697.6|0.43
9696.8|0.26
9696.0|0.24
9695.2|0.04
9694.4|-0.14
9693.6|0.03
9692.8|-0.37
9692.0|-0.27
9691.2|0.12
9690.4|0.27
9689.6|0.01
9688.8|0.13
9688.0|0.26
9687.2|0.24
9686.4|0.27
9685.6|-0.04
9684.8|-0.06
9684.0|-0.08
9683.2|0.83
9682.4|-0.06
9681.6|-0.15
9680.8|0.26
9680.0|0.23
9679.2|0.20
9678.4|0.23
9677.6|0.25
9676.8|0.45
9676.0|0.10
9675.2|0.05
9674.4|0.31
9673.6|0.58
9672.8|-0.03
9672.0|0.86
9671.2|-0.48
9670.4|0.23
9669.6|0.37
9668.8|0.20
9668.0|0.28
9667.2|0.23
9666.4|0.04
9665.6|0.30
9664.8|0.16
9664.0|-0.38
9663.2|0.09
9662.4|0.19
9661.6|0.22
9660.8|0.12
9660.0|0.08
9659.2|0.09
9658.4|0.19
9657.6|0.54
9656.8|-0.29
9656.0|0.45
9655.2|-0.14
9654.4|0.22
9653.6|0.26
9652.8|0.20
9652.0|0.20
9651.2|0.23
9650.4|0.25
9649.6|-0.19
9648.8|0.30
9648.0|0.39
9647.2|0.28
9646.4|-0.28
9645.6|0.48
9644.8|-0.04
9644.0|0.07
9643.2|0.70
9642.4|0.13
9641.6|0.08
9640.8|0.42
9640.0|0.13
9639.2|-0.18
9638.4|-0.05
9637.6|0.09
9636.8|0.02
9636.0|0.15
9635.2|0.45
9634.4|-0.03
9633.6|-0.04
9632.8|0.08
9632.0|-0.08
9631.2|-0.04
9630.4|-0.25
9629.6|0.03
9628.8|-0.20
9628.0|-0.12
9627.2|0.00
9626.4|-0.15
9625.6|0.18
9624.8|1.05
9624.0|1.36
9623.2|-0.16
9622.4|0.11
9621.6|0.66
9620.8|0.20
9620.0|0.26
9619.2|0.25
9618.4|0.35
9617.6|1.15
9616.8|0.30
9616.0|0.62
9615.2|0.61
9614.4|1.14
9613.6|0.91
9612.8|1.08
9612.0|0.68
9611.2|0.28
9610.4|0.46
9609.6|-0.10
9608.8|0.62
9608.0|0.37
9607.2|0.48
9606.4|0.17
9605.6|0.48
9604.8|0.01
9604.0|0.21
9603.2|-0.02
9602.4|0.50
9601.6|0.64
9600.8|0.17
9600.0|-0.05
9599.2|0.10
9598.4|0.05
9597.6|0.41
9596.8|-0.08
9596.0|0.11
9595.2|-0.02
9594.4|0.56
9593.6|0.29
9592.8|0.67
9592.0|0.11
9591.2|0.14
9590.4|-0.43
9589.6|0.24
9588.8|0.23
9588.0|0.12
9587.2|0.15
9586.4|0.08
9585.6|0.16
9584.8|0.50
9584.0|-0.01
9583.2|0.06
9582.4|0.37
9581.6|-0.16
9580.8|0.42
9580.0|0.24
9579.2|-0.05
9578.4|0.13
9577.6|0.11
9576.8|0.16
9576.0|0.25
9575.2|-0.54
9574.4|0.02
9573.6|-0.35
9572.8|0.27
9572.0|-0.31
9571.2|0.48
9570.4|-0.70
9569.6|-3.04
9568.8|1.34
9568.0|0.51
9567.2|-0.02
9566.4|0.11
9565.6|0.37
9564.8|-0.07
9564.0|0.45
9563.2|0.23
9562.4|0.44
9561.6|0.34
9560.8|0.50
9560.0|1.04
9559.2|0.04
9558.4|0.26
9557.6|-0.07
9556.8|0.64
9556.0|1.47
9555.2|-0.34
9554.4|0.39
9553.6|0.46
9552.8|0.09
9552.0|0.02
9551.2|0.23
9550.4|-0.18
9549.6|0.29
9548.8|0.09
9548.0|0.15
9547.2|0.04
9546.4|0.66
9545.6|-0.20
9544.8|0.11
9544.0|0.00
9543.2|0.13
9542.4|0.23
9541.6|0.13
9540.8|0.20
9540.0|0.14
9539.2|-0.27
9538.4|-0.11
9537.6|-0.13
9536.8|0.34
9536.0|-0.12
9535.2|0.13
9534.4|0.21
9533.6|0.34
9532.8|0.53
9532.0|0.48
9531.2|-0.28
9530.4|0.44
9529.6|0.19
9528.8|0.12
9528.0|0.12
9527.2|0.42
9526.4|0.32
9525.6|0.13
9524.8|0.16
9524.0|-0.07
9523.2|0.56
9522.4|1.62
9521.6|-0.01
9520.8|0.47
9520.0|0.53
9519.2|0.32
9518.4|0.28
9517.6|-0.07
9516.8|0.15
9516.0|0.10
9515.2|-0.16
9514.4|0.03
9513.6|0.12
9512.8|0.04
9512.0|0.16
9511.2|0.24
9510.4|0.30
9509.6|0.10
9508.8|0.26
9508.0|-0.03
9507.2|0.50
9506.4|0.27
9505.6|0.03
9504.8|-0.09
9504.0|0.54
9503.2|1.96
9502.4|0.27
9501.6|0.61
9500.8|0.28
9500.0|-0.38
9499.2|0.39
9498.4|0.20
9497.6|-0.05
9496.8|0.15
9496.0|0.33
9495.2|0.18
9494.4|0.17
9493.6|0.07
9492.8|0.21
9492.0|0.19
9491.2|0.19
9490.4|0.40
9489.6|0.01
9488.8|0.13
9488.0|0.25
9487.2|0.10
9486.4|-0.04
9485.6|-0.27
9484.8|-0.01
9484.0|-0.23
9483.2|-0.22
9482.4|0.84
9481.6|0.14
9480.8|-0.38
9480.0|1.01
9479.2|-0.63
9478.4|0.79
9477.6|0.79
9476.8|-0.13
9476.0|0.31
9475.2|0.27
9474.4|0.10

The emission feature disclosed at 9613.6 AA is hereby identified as H-beta 4861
